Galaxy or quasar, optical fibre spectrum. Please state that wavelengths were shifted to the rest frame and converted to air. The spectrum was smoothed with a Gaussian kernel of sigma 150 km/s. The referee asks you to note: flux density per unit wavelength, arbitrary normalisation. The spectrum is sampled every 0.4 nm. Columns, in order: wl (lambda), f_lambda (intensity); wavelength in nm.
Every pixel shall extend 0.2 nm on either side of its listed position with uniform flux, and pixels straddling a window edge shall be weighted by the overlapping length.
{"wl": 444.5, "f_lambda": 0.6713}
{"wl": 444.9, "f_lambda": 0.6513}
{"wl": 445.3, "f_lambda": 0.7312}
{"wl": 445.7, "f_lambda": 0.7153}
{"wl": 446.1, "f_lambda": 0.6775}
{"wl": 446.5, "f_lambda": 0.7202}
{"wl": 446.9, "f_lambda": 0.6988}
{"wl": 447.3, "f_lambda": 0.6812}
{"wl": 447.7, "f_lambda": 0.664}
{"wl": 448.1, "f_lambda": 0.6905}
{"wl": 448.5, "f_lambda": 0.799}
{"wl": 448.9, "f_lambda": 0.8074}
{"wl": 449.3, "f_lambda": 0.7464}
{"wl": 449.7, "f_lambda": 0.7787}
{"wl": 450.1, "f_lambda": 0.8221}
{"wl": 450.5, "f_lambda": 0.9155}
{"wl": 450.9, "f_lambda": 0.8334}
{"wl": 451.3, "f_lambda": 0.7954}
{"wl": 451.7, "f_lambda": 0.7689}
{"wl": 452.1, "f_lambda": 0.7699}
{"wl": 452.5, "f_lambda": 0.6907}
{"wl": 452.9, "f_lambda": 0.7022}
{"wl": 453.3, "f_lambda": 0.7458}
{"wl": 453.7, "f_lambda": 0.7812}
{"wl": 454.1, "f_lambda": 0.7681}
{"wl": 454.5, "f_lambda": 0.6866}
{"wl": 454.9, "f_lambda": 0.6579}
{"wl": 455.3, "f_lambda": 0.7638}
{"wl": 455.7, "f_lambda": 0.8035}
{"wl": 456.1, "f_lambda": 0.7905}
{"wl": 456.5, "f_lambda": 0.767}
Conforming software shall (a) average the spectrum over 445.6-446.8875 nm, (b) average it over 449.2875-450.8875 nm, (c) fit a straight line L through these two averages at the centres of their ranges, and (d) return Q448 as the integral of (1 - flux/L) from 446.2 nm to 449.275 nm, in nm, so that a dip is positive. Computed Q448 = 0.114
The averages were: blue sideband 0.703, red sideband 0.826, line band 0.723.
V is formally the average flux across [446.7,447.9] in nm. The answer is 0.681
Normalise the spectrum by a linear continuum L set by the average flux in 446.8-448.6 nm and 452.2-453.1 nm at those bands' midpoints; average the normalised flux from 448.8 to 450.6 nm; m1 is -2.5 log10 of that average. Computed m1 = -0.15 mag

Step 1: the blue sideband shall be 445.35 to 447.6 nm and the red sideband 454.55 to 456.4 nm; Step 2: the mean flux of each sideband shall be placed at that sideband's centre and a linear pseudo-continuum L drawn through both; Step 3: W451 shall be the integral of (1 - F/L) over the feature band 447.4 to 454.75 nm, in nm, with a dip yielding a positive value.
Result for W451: -0.39 nm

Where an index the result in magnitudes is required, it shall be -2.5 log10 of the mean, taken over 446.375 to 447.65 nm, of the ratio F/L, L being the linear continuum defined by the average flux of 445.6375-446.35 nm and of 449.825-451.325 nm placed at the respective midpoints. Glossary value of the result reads 0.05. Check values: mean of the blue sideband 0.694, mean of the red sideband 0.844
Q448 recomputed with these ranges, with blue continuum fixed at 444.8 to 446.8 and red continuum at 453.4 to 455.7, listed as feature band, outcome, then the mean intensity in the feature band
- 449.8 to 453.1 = -0.28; 0.787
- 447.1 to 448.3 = 0.05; 0.679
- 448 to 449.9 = -0.14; 0.768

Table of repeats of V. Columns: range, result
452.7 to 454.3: 0.749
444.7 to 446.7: 0.699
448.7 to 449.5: 0.777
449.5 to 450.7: 0.839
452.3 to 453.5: 0.713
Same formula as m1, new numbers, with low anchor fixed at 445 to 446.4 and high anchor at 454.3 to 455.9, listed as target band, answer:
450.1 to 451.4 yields -0.182 mag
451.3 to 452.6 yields -0.052 mag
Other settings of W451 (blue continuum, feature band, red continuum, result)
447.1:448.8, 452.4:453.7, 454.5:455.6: -0.019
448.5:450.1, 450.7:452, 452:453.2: -0.092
